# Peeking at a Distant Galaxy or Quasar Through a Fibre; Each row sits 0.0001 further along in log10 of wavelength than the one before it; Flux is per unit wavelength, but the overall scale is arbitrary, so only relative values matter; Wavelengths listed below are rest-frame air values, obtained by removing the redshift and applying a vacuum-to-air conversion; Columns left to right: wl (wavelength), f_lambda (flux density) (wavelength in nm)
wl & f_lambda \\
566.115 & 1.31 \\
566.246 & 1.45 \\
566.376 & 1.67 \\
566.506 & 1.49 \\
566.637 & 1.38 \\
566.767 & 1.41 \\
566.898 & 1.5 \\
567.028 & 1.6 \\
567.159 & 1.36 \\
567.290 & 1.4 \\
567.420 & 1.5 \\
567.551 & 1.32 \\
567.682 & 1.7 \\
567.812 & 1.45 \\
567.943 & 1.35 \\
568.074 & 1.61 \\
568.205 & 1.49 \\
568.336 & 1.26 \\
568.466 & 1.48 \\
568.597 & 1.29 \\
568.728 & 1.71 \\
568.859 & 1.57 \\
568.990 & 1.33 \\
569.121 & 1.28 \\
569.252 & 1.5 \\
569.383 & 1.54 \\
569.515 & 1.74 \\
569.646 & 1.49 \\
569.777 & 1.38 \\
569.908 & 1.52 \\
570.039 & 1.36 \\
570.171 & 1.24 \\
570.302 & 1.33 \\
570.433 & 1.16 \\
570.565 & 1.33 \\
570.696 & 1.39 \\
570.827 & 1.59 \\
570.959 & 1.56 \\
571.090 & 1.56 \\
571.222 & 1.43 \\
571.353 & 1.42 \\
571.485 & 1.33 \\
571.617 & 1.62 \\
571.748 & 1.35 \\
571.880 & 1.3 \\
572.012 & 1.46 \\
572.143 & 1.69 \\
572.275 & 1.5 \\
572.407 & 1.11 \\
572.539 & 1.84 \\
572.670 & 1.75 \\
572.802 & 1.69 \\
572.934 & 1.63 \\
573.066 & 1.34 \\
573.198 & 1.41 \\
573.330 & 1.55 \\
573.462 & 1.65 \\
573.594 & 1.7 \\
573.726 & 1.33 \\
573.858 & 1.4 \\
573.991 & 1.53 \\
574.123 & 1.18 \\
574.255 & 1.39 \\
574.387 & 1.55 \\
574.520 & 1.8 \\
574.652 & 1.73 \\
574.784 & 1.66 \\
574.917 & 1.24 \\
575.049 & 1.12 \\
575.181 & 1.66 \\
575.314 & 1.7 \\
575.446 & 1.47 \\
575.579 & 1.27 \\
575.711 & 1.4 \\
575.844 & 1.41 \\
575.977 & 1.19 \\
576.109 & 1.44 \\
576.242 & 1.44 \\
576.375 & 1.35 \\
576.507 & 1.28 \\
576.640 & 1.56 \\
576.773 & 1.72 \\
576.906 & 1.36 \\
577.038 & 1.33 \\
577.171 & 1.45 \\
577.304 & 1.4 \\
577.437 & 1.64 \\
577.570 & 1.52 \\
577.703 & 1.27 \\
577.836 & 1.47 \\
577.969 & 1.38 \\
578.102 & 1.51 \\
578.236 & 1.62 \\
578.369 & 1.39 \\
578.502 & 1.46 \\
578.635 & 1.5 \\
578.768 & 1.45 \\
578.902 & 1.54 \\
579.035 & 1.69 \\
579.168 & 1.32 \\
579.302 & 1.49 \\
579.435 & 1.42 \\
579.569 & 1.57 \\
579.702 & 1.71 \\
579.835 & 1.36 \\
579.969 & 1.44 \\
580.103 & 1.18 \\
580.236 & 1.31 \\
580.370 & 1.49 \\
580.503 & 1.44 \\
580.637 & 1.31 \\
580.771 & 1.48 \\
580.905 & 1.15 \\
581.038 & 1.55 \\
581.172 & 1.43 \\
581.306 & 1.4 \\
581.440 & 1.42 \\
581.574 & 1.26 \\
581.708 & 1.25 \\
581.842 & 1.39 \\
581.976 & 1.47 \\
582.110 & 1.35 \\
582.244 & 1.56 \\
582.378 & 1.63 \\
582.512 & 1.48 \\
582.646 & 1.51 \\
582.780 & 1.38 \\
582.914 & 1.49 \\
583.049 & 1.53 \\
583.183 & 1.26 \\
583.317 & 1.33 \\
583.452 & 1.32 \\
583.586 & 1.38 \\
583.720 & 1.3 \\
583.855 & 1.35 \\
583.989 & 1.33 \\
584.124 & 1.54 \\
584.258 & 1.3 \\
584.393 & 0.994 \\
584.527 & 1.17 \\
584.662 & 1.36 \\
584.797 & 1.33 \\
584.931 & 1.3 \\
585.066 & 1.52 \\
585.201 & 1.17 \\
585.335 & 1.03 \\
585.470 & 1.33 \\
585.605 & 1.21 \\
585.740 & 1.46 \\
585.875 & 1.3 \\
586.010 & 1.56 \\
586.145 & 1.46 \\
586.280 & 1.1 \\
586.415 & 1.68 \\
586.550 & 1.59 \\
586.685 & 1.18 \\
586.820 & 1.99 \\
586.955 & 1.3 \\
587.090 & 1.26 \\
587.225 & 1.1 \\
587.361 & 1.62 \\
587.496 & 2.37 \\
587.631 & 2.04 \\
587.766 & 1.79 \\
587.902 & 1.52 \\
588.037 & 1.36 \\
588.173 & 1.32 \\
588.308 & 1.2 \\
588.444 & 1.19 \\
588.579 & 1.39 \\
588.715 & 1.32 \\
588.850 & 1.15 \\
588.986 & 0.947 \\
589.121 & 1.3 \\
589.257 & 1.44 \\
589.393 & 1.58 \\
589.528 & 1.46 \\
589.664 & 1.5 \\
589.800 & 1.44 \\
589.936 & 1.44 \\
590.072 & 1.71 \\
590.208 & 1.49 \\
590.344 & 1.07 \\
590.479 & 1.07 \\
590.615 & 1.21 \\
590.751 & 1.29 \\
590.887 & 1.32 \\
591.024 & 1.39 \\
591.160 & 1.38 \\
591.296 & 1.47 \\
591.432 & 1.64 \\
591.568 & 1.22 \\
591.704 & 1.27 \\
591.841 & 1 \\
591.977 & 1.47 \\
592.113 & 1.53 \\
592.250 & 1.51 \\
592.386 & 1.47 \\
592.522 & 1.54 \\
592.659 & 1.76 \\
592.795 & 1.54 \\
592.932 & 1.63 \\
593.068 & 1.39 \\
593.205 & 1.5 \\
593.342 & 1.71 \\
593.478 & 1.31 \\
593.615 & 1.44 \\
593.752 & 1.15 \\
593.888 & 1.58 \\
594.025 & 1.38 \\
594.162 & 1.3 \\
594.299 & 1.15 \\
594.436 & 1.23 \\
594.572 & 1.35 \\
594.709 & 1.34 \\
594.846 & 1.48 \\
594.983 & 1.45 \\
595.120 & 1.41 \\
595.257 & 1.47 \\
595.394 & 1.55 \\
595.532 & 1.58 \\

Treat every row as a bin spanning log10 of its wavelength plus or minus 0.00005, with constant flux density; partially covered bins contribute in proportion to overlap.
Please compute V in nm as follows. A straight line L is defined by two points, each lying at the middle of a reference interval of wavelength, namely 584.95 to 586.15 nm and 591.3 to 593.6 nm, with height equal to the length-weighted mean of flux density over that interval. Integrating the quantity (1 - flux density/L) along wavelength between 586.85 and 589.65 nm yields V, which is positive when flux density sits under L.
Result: -0.120 nm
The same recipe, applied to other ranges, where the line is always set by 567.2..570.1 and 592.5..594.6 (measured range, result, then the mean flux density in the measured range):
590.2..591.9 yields 0.176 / 1.29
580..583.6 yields 0.125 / 1.4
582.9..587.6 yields 0.178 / 1.39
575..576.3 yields 0.039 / 1.41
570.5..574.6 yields -0.100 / 1.5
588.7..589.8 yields 0.073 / 1.34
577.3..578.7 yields -0.017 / 1.47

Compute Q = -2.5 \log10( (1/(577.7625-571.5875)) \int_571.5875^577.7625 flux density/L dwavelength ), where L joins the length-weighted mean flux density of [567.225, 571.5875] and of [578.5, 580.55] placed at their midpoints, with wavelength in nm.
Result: -0.02 mag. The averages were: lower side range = 1.44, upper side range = 1.46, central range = 1.48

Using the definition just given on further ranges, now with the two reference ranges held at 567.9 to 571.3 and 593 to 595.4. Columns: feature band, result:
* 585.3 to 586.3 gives 0.07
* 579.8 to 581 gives 0.05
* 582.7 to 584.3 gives 0.03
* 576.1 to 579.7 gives -0.03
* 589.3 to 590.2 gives -0.08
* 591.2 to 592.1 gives 0.03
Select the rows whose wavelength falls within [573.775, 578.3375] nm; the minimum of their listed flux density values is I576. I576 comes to 1.12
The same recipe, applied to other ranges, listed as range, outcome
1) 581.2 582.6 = 1.25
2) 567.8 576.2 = 1.11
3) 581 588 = 0.994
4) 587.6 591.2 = 0.947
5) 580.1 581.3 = 1.15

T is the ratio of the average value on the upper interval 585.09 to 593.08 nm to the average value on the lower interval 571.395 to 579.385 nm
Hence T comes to 0.96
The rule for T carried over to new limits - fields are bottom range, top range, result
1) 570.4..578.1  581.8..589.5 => 0.95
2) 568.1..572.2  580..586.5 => 0.95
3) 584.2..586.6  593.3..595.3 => 1.04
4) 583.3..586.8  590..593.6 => 1.06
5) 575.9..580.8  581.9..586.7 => 0.95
